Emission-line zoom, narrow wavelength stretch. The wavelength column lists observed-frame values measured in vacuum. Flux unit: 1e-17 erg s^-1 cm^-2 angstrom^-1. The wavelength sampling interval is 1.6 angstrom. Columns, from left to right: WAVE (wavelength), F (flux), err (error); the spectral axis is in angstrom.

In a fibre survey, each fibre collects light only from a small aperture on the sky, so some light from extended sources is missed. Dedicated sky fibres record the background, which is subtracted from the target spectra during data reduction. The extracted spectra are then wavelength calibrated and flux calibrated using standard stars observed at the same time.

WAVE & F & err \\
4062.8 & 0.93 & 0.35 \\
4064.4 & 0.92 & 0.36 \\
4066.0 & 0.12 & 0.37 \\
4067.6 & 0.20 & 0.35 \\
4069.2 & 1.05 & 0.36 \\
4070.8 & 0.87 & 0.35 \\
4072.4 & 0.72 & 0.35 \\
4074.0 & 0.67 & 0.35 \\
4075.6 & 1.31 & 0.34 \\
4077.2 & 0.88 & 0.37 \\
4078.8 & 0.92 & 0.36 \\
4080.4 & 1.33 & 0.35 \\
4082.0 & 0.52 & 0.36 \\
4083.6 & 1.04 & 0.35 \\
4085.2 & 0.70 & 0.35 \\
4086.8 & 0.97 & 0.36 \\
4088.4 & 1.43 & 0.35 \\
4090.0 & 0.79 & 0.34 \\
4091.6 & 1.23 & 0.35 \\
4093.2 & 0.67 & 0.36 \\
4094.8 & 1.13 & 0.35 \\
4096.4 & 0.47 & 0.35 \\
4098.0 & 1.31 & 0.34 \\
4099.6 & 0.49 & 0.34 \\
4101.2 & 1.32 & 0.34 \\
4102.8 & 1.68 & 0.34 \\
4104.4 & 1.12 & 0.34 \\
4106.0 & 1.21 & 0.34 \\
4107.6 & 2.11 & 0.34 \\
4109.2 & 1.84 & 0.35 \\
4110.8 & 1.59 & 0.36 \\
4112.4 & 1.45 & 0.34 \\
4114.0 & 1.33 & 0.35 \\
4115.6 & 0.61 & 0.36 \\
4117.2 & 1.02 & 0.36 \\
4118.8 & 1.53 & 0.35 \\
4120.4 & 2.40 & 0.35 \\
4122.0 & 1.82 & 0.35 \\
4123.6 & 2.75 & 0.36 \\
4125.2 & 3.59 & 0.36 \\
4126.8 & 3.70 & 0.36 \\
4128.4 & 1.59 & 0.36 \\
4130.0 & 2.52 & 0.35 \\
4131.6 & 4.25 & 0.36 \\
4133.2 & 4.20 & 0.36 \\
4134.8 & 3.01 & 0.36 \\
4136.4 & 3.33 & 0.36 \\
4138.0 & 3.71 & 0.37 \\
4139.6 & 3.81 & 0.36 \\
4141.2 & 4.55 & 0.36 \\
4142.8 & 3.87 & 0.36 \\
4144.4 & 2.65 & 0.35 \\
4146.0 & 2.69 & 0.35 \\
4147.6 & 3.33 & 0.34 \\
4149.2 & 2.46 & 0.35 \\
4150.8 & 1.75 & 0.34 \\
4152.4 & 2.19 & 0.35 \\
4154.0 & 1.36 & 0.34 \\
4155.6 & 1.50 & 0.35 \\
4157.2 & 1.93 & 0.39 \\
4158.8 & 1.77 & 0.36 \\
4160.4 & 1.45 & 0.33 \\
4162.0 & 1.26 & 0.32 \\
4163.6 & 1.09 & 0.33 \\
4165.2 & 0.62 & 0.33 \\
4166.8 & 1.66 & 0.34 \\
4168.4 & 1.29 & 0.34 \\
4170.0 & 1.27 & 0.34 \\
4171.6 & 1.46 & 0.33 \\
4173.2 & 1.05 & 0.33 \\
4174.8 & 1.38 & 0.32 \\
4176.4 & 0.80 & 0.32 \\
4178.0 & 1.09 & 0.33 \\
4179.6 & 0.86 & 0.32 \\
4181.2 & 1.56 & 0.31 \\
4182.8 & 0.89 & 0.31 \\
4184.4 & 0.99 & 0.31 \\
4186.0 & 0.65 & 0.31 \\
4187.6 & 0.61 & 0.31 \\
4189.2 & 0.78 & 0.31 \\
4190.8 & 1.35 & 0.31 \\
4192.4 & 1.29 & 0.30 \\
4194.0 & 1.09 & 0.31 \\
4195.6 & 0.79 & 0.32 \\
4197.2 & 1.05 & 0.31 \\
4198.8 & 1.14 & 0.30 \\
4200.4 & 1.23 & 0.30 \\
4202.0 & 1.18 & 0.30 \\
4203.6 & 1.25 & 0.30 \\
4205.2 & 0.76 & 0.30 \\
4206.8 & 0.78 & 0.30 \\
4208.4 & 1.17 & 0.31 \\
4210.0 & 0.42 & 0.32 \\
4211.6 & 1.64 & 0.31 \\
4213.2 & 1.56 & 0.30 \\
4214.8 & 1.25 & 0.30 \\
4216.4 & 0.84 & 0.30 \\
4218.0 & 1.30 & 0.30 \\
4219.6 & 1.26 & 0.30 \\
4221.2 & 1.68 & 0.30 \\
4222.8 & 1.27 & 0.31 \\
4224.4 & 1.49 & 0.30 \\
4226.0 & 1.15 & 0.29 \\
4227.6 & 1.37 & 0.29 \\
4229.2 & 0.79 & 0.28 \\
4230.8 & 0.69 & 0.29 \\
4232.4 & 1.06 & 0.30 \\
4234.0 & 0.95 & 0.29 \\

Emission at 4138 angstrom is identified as Lyman alpha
